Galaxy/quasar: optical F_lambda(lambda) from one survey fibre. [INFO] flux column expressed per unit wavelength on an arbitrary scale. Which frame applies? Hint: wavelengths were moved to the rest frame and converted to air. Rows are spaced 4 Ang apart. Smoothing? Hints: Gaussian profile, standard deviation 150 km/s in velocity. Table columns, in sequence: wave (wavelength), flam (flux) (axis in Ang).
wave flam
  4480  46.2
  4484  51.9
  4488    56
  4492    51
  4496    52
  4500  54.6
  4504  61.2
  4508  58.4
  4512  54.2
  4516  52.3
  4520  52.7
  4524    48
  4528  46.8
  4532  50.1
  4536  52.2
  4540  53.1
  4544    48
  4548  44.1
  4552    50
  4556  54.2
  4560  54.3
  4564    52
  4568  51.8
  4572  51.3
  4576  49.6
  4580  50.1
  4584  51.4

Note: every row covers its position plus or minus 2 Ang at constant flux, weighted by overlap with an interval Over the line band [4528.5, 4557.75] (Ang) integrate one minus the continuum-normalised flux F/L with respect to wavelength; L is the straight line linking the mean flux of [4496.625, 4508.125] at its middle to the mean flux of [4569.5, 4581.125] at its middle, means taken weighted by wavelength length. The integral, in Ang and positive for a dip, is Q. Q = 1.9 Ang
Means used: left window 57.3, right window 50.4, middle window 50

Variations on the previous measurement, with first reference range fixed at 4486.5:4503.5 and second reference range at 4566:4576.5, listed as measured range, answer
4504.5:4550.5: 1.4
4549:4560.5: 0.0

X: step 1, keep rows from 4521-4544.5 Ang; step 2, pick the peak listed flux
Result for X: 53.1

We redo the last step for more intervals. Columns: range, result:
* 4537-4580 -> 54.3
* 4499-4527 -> 61.2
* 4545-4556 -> 54.2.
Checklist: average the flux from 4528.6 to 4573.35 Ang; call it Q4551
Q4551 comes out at 50.9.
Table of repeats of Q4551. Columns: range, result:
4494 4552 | 51.9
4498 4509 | 58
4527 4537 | 49.7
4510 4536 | 50.8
